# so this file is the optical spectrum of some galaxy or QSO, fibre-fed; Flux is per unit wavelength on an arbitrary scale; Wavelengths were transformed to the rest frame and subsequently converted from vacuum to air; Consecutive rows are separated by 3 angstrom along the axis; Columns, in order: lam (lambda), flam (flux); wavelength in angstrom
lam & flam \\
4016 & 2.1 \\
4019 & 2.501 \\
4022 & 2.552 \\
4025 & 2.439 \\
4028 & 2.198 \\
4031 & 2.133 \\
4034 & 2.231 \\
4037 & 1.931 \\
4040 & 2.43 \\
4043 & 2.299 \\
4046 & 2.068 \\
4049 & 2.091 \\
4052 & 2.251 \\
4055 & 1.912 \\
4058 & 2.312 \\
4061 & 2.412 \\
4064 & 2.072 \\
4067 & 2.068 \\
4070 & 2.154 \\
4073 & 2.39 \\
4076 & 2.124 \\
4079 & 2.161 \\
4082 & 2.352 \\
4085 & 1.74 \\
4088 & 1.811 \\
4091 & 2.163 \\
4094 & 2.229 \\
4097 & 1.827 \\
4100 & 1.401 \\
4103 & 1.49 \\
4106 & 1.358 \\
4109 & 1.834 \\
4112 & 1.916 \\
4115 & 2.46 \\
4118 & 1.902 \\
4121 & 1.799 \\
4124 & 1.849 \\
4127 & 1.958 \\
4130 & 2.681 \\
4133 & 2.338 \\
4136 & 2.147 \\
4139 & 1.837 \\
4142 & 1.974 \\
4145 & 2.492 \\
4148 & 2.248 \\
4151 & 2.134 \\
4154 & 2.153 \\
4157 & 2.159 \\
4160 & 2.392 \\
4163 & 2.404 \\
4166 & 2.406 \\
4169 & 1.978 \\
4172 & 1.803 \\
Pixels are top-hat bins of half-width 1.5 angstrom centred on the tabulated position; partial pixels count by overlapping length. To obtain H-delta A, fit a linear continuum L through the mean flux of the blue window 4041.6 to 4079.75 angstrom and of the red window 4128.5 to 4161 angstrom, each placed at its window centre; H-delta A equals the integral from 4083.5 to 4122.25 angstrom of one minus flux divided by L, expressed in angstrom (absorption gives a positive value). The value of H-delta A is 6.38 angstrom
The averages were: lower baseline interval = 2.18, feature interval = 1.84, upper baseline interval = 2.23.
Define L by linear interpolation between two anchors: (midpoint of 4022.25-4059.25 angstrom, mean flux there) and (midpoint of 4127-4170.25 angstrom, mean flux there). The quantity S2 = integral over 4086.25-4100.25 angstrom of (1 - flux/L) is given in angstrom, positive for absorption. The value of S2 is 1.8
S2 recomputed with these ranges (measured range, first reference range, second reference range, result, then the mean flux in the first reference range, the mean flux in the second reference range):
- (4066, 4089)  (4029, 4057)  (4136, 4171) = 0.61 angstrom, 2.15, 2.19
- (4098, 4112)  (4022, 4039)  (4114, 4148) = 3.77 angstrom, 2.23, 2.13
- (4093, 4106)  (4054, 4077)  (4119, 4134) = 2.86 angstrom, 2.19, 2.11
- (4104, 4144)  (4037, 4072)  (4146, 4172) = 3.62 angstrom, 2.18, 2.21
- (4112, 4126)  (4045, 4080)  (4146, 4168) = 1.49 angstrom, 2.17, 2.27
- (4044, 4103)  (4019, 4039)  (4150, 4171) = 4.91 angstrom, 2.27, 2.22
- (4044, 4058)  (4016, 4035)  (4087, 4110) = 0.10 angstrom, 2.33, 1.76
